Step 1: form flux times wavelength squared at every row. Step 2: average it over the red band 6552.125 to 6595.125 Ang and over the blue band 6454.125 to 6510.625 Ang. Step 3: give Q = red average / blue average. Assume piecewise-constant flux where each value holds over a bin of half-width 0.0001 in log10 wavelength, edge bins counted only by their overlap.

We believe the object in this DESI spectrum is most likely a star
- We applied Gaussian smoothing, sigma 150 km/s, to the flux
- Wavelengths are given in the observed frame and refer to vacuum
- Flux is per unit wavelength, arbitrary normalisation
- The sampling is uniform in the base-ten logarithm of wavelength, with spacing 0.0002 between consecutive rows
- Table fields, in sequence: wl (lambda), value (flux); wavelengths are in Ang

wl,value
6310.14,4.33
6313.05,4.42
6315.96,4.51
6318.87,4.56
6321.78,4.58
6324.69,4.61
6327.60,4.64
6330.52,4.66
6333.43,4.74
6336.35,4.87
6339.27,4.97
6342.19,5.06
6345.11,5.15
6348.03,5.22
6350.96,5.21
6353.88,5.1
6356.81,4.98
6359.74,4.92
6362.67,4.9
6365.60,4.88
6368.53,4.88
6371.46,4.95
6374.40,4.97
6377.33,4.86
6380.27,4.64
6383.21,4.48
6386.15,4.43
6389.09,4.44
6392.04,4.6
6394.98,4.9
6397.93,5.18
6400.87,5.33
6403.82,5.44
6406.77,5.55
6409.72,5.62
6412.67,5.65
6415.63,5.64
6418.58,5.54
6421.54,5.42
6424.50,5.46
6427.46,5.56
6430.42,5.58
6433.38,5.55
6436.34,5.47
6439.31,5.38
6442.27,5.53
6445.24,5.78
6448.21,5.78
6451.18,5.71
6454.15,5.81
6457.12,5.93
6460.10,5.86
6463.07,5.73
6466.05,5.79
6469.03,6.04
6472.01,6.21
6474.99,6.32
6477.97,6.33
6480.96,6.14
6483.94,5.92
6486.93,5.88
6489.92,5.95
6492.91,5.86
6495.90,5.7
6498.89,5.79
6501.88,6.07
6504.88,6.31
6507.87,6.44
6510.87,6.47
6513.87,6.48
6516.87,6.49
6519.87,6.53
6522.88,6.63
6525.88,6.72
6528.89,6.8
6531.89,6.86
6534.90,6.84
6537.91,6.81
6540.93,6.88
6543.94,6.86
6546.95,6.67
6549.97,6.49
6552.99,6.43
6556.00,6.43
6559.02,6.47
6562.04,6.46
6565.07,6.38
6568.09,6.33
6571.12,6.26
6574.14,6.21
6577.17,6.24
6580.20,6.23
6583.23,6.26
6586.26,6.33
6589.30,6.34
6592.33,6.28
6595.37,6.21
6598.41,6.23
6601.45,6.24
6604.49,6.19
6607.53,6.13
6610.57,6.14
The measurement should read 1.08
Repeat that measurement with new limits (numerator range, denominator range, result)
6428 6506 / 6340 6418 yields 1.19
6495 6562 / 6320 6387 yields 1.42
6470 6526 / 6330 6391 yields 1.33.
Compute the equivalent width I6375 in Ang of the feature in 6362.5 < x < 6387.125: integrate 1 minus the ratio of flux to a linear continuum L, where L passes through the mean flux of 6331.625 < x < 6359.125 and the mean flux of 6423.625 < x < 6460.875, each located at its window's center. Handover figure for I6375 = 2.1 Ang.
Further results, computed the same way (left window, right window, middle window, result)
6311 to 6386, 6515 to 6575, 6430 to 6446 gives 0.2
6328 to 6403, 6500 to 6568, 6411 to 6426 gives -0.3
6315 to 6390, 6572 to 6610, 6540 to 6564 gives -2.3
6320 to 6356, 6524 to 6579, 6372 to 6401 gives 2.8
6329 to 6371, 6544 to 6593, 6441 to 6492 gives -1.8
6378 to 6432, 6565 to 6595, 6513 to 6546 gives -4.2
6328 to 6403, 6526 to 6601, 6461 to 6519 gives -2.1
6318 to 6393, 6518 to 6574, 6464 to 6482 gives -0.6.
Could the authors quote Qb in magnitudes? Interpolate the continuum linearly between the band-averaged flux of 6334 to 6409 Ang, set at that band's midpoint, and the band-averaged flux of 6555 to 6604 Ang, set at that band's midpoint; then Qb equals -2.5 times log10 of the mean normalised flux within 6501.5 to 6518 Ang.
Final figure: -0.096 mag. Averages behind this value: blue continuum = 4.96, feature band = 6.39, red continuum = 6.3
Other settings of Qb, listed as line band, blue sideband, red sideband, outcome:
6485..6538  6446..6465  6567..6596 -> -0.06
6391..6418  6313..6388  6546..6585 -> -0.03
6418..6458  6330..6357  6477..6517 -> 0.02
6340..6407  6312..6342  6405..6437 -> 0.03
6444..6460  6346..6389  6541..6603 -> -0.06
